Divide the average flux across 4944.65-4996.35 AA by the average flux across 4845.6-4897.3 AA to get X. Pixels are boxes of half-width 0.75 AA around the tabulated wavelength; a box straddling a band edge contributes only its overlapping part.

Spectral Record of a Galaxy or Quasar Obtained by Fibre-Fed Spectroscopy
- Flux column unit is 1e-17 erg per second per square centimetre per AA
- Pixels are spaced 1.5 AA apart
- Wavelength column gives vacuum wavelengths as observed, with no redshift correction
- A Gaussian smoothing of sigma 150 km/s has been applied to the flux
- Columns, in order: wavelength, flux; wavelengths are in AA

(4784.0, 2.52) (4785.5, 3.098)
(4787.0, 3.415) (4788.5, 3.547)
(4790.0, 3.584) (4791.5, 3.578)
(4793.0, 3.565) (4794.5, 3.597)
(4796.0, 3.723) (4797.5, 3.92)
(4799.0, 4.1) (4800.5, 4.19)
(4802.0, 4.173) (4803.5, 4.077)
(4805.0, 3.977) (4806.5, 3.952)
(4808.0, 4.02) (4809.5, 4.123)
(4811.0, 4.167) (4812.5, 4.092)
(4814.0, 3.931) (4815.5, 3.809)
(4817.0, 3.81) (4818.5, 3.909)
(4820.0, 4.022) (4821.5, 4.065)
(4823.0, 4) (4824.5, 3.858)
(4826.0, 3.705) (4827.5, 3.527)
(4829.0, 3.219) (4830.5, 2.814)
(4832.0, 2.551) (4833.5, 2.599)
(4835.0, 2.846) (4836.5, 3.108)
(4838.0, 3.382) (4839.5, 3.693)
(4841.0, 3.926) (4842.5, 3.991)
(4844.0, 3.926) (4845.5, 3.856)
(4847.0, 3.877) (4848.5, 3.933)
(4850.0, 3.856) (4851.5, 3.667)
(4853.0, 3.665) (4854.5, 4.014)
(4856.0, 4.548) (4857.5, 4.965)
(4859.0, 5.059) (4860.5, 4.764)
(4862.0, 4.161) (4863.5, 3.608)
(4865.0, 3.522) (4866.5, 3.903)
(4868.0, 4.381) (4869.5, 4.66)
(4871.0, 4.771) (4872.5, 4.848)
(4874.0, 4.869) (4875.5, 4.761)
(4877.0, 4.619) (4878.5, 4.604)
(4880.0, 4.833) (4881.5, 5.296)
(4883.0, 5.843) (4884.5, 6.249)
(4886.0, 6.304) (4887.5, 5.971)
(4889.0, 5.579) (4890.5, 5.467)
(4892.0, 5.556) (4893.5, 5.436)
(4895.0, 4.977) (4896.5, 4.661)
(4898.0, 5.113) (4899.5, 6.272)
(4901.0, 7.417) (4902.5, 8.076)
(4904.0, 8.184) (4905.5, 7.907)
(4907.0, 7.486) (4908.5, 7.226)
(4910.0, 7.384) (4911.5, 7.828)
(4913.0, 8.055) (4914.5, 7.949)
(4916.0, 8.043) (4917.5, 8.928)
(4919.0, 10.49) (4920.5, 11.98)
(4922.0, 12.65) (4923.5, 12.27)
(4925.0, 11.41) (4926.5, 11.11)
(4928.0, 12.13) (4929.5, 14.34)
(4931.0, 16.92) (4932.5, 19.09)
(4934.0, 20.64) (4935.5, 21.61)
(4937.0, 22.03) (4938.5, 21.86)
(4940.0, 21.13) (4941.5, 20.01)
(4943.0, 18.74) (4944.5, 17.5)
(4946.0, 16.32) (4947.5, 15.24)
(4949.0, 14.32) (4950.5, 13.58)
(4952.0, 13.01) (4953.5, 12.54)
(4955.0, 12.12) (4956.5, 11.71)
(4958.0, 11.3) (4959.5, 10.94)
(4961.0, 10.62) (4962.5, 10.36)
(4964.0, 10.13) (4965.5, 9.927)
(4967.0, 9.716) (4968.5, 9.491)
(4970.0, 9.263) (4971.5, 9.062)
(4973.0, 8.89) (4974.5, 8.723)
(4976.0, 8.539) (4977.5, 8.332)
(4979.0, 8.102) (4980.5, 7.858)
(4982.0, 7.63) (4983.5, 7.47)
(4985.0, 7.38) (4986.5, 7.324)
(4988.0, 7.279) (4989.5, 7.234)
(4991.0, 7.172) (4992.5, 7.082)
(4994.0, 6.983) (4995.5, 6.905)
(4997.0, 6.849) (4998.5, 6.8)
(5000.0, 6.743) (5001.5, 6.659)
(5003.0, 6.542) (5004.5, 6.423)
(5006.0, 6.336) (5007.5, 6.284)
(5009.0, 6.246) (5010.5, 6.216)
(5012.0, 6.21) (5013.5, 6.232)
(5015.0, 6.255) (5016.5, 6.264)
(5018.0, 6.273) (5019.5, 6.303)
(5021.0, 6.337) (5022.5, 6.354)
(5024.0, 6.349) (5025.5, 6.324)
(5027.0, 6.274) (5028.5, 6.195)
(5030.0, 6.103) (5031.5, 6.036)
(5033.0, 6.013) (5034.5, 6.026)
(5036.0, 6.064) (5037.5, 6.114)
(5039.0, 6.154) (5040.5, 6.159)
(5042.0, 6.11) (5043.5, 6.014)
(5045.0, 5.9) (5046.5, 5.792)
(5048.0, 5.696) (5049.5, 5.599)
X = 2.09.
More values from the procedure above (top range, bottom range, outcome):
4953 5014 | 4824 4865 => 2.20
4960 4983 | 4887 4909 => 1.43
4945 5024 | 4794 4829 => 2.19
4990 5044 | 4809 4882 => 1.60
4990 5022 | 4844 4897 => 1.39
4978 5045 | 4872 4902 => 1.21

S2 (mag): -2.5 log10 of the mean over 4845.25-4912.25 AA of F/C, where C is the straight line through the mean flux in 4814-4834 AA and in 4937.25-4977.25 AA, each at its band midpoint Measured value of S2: 0.369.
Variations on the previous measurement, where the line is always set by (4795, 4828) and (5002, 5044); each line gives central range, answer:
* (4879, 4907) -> -0.25 mag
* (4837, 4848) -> 0.13 mag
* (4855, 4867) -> 0.04 mag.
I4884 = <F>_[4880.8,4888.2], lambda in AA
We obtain 5.94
